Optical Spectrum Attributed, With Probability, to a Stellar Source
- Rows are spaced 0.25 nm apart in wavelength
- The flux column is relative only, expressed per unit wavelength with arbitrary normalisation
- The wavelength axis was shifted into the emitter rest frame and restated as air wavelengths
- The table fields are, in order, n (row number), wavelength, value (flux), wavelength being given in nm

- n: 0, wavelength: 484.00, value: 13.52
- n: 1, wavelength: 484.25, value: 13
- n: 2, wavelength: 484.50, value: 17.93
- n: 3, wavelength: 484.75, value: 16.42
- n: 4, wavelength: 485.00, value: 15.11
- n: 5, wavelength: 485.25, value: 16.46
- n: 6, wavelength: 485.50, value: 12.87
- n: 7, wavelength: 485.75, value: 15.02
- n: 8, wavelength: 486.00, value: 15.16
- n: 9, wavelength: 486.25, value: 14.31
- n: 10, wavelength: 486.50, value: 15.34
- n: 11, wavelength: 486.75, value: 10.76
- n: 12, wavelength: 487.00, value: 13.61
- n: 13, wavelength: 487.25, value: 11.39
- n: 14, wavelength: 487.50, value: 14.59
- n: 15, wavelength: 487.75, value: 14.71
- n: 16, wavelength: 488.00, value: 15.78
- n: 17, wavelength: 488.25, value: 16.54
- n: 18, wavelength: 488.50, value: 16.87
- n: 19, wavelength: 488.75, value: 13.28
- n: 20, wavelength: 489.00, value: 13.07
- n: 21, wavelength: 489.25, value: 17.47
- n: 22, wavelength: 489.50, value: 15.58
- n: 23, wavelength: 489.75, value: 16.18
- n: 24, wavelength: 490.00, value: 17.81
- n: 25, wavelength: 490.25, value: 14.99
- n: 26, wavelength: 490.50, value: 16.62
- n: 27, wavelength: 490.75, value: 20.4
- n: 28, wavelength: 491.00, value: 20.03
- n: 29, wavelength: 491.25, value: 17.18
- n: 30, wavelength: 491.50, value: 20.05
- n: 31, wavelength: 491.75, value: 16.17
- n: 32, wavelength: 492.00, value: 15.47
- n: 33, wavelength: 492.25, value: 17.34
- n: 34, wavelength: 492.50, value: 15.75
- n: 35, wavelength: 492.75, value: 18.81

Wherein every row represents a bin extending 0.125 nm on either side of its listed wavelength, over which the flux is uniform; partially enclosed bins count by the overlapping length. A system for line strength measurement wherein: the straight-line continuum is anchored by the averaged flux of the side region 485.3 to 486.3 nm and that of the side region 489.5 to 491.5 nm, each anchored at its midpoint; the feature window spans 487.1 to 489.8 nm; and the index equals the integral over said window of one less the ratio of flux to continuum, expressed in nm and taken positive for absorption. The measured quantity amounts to 0.212 nm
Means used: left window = 14.5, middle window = 15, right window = 17.6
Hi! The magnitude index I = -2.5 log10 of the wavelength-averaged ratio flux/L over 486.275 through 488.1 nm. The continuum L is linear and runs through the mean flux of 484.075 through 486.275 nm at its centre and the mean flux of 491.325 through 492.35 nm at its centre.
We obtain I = 0.15 mag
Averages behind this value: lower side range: 15.1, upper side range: 17.3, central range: 13.7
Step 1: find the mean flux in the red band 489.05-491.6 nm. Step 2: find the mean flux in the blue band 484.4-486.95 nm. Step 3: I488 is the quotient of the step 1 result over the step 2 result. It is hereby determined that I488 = 1.2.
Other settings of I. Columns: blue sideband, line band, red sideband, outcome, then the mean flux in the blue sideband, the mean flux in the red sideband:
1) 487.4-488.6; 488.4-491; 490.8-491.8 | 0.055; 15.7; 18.7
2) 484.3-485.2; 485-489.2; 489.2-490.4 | 0.129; 16.2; 16.3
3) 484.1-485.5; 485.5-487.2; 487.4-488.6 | 0.130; 15.5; 15.7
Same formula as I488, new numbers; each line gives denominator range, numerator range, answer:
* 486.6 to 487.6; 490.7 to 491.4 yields 1.52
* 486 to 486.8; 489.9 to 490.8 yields 1.23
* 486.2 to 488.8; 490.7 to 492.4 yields 1.25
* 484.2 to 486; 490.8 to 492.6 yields 1.15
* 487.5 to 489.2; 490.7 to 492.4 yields 1.19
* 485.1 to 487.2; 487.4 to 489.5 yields 1.09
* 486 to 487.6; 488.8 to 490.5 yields 1.17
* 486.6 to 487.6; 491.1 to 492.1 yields 1.37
